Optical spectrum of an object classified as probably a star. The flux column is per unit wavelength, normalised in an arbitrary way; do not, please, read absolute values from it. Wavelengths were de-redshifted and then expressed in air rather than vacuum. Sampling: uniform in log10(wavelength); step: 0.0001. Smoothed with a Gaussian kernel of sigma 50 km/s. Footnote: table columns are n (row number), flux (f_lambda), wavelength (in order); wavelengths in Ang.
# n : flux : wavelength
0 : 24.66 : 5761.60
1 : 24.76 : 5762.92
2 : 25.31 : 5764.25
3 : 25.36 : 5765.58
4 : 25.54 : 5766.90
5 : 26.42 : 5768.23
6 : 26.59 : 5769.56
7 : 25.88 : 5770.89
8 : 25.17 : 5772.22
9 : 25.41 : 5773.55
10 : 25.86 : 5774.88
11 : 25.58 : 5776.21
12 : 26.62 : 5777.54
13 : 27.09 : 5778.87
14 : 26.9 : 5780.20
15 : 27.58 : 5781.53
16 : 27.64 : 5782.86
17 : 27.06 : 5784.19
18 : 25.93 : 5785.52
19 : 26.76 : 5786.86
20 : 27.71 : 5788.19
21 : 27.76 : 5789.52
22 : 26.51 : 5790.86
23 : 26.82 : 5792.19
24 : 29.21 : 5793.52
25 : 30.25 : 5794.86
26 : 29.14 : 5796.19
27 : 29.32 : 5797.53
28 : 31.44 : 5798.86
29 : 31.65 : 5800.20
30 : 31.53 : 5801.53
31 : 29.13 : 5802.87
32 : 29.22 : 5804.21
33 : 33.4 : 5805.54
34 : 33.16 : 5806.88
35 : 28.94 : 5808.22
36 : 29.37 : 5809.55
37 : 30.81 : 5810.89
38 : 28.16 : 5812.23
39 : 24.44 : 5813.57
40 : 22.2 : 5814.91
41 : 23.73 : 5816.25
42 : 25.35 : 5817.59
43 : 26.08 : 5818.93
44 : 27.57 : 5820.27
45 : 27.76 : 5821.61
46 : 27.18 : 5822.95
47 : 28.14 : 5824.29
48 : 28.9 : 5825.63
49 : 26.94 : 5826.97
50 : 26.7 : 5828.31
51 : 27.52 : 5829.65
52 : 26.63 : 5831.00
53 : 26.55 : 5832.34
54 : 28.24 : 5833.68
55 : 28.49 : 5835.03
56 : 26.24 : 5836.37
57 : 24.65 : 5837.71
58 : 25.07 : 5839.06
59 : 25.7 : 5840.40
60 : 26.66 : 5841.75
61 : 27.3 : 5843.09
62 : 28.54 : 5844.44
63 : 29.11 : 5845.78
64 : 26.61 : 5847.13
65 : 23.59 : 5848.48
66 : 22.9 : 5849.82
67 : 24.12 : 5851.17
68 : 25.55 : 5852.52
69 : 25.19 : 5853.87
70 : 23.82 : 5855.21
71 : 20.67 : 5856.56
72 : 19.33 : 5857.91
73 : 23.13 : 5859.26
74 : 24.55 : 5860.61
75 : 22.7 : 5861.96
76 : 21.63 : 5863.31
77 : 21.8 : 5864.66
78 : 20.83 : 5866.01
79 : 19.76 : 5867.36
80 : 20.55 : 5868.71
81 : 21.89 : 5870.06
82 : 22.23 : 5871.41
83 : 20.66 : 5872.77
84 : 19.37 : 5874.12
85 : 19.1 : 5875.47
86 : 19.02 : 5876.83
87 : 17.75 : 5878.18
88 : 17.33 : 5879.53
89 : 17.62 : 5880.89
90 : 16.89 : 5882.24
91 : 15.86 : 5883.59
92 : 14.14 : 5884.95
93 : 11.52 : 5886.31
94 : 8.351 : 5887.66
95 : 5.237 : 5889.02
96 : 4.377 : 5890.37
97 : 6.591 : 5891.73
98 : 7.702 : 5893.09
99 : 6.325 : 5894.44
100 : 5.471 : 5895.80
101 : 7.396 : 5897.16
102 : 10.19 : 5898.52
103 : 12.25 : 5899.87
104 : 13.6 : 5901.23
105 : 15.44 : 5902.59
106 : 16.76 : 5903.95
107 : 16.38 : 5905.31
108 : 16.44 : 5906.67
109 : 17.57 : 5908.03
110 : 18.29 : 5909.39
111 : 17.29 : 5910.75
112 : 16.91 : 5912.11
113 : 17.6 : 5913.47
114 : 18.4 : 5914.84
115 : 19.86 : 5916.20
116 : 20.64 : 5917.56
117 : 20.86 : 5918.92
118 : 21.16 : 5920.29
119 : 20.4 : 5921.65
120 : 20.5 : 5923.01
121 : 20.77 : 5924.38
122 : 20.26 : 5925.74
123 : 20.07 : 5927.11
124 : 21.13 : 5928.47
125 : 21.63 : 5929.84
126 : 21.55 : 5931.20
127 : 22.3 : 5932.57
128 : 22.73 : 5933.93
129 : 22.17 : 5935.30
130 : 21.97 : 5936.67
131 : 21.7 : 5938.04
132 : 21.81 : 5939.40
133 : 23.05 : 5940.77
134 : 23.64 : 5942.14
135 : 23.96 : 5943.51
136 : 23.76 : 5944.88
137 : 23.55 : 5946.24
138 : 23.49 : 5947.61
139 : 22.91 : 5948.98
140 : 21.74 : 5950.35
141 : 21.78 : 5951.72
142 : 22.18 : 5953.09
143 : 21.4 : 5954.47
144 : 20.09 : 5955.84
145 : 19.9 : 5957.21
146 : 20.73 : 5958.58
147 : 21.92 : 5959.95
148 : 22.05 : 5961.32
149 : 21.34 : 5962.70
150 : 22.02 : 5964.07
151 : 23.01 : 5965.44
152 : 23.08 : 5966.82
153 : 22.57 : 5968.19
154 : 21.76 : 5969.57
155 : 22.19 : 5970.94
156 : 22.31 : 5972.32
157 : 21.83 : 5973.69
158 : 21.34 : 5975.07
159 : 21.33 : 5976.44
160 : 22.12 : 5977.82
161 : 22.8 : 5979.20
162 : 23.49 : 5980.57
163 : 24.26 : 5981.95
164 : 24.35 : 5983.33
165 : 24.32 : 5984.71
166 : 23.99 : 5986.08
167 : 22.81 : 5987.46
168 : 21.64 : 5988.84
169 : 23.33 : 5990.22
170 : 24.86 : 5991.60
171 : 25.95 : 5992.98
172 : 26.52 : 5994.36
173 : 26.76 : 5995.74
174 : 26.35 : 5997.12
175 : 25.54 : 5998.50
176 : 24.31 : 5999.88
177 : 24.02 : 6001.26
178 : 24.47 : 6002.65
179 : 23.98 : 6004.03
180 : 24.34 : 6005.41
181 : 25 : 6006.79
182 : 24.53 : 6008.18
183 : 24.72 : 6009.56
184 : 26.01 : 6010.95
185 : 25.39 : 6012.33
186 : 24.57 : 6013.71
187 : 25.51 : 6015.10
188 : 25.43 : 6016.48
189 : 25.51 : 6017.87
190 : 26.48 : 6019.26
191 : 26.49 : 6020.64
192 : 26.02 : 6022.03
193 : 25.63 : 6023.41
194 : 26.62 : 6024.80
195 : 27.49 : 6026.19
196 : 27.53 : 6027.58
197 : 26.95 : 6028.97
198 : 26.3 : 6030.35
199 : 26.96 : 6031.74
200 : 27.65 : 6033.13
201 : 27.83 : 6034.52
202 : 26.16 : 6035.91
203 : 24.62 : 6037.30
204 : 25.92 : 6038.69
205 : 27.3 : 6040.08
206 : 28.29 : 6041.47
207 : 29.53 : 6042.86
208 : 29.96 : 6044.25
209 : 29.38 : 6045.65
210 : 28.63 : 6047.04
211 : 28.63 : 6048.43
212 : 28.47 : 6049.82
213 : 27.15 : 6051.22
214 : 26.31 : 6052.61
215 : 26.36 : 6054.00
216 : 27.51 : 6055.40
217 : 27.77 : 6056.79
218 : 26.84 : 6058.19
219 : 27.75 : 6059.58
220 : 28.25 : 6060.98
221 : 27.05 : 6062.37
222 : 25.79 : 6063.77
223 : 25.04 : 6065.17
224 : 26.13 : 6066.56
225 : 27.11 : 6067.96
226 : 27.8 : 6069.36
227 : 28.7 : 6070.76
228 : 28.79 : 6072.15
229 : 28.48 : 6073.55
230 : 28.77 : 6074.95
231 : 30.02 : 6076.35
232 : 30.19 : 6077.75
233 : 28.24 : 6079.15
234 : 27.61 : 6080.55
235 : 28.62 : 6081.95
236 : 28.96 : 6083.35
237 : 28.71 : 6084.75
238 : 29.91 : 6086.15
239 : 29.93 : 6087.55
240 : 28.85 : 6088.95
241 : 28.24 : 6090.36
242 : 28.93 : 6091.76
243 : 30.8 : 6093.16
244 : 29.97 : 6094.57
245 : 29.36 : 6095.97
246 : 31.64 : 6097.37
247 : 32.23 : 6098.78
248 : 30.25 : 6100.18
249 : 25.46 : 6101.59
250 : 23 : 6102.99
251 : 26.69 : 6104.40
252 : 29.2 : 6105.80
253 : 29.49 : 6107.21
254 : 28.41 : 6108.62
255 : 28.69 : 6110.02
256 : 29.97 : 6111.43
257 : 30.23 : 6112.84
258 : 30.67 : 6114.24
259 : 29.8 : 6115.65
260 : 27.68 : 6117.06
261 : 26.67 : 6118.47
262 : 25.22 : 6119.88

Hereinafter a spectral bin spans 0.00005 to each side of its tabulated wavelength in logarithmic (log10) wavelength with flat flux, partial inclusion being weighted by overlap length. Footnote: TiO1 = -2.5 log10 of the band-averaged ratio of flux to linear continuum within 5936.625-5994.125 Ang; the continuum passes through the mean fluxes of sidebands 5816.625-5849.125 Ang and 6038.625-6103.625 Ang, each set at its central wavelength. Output 0.22 mag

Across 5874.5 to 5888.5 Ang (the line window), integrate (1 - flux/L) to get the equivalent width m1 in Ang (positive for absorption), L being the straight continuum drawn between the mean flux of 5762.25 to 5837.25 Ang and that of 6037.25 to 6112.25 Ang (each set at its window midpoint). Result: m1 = 6.1 Ang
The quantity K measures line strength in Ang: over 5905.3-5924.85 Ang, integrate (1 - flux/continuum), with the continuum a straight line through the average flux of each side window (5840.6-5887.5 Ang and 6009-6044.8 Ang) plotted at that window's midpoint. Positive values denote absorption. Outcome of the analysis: 3.5 Ang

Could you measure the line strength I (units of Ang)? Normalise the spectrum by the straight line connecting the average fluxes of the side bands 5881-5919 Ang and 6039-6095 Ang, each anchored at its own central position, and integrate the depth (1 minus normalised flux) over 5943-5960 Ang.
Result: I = -3.9 Ang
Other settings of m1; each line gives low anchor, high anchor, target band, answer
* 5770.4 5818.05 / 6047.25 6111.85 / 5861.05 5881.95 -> 5.9 Ang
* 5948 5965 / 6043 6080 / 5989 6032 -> -1.2 Ang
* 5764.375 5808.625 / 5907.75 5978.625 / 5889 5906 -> 9.7 Ang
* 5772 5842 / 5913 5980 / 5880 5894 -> 7.7 Ang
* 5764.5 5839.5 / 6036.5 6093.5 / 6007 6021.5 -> 1.3 Ang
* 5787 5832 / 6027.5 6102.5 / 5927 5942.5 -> 3.4 Ang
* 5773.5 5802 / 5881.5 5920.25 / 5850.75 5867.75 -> -3.3 Ang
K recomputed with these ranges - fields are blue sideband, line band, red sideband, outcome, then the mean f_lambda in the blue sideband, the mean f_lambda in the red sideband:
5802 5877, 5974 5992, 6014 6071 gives 2.4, 25.3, 27.1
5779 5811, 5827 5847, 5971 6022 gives 0.8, 29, 24.3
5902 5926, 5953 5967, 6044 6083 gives 0.0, 18.6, 27.9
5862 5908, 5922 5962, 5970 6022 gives -4.3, 15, 24.3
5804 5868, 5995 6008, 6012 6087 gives 1.0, 25.9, 27.4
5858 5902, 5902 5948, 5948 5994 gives -3.3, 15.5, 22.5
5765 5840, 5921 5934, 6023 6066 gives 3.0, 27.5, 27.3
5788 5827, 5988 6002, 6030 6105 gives 1.6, 28.4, 28.1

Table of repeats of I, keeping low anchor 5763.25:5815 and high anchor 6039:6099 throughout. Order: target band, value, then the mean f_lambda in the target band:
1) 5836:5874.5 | 6.0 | 23.6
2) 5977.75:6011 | 4.5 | 24.4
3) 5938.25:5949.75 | 2.0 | 23.2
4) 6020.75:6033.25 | 0.7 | 26.7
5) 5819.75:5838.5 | 0.4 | 27.2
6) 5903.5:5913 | 3.7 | 17.1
